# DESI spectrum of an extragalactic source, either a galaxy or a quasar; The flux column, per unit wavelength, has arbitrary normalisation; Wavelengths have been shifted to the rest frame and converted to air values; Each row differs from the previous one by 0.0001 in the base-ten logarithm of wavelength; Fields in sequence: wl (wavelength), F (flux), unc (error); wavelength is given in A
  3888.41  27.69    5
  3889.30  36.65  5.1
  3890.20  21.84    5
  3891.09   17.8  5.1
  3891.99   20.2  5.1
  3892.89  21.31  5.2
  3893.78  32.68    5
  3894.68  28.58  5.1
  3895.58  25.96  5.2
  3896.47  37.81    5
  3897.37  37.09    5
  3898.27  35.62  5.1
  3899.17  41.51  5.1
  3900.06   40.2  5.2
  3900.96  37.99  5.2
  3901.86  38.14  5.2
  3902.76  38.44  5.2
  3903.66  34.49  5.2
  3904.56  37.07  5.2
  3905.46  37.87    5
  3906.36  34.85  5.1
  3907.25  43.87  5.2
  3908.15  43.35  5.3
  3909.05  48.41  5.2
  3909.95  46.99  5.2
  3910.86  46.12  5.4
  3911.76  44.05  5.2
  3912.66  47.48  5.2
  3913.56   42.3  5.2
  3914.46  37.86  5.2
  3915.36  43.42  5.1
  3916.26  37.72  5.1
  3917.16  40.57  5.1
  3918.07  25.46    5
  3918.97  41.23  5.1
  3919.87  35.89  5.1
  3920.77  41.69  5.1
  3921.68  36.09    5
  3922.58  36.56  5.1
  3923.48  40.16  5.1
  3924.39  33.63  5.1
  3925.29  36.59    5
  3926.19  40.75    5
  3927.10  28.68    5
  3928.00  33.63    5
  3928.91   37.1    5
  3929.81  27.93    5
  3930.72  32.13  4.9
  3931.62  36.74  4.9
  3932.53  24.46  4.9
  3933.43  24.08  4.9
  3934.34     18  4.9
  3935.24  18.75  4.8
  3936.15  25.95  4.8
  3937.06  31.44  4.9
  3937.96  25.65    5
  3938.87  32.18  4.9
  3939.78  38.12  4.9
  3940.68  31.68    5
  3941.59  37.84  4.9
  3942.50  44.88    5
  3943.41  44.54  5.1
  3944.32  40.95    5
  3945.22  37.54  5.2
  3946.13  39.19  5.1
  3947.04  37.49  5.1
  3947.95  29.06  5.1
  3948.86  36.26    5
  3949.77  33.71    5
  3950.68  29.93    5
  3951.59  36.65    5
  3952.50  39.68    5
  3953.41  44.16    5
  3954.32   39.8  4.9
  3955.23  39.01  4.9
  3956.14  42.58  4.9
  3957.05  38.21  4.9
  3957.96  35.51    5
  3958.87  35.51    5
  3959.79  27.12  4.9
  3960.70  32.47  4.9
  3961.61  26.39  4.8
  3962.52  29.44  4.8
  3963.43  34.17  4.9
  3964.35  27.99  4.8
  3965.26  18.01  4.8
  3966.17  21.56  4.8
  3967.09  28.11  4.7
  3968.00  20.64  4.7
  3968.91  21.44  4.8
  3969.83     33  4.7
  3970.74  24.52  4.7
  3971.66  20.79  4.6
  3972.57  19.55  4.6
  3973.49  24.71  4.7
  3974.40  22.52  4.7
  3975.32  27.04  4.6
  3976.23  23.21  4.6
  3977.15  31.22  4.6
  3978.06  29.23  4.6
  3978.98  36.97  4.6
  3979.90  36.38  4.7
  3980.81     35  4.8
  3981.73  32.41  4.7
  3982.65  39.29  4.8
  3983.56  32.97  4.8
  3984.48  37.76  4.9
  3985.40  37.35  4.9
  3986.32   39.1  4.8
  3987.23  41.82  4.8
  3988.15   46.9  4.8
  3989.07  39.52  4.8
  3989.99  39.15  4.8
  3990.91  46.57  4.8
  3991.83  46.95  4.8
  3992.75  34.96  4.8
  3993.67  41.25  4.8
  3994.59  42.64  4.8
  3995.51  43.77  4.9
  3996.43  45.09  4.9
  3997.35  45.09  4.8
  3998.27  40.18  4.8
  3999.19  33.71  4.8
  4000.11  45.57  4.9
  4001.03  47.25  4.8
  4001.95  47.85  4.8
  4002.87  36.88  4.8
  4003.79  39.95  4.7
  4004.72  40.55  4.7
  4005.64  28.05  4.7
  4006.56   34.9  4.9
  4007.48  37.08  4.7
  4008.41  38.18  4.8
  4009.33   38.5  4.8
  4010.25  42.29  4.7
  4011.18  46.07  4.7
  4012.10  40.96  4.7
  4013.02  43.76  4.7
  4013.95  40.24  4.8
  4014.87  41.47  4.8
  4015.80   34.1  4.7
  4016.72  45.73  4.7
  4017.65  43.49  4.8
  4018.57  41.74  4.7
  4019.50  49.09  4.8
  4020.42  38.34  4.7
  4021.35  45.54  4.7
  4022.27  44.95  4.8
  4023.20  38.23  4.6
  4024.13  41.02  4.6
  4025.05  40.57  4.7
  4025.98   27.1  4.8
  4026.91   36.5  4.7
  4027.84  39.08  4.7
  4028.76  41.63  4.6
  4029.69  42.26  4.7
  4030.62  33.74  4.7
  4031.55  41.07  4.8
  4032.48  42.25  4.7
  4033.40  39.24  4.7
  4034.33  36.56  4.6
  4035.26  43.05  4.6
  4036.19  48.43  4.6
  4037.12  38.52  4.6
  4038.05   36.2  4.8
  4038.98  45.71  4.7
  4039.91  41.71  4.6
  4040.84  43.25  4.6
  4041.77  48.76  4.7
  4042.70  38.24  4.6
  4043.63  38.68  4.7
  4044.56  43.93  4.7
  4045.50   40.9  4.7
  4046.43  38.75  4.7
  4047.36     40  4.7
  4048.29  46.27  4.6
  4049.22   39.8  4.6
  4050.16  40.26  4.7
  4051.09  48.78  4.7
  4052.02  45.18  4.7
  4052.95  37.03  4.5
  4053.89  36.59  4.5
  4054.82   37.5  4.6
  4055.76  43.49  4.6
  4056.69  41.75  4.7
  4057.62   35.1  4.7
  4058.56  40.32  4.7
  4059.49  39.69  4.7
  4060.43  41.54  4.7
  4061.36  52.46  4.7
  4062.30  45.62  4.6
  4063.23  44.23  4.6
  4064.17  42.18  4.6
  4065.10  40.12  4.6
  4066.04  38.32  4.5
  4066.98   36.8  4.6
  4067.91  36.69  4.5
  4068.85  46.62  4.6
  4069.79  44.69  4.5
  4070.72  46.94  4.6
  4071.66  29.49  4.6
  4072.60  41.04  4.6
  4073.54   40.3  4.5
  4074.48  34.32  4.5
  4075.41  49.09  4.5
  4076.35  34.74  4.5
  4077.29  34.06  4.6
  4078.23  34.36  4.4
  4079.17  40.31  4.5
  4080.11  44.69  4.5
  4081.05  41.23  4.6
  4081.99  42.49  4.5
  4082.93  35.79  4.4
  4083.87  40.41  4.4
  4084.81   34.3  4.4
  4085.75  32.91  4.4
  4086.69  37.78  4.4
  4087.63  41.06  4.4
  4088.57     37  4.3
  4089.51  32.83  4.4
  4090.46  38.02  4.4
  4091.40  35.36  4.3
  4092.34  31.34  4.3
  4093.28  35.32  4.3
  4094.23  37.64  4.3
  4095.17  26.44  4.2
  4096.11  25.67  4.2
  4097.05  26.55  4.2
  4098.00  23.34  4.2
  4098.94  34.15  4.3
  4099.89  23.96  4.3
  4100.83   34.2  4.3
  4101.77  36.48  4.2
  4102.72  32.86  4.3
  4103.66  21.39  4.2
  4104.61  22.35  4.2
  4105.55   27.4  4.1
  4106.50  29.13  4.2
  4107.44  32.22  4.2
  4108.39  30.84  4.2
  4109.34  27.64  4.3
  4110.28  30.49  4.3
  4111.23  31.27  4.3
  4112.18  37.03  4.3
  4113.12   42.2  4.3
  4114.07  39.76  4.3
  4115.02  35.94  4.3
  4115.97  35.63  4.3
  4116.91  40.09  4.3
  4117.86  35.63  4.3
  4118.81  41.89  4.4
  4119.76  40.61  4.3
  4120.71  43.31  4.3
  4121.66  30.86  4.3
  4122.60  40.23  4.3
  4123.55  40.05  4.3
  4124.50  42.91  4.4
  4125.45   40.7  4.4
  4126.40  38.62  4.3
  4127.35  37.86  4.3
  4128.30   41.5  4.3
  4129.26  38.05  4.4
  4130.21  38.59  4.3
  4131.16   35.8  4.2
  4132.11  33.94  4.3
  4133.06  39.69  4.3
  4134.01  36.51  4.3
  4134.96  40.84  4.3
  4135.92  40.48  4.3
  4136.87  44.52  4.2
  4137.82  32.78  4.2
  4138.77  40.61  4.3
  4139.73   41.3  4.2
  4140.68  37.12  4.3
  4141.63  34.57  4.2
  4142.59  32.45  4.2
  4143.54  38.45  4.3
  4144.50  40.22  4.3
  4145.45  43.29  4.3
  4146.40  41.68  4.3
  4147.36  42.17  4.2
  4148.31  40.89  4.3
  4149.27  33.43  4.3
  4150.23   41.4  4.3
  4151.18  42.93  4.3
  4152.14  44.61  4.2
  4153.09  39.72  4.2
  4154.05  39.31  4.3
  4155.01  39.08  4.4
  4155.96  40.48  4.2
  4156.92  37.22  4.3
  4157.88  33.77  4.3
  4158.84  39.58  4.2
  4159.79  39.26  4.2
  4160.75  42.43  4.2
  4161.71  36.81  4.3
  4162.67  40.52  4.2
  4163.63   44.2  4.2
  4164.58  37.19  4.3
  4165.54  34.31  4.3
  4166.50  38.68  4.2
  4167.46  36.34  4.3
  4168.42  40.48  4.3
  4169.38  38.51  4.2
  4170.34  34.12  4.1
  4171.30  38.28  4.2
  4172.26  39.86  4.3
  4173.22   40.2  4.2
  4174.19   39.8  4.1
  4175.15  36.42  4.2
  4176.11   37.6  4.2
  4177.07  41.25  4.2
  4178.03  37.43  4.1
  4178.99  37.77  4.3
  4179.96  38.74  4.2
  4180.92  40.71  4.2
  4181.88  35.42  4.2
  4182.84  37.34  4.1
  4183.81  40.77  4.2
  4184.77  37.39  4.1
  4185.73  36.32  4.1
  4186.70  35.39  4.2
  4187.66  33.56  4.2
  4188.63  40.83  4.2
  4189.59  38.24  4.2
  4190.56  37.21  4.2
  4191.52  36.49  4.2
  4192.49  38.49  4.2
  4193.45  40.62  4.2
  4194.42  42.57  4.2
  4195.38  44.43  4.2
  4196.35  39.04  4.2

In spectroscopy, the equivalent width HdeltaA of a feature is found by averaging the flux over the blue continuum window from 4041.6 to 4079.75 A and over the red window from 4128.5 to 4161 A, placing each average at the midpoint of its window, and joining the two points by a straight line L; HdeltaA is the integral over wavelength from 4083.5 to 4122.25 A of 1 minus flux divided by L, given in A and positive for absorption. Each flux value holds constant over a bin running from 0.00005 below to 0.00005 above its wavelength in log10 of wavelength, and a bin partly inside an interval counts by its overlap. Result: 6.22 A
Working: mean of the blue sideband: 40.8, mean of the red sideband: 39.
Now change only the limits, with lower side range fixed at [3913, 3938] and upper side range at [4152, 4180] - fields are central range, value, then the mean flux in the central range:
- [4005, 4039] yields -4.2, 40.1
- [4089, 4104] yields 2.5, 31.1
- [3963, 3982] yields 4.2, 27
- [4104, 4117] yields 1.7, 32.7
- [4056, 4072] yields -2.2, 41.5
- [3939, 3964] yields -1.6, 36.3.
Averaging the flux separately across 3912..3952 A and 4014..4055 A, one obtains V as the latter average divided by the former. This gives 1.17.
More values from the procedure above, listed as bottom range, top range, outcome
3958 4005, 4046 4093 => 1.16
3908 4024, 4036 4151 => 1.05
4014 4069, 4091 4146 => 0.86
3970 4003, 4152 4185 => 1.06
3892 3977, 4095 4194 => 1.09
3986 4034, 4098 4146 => 0.88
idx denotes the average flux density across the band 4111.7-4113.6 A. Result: 39.6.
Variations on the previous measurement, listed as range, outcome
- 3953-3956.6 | 41.4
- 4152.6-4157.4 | 39.2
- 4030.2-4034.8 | 38.6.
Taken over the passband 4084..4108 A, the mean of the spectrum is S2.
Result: 31.7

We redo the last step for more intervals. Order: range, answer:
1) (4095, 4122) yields 32.5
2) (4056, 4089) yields 40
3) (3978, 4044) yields 40.3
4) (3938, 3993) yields 33.8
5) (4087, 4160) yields 36.3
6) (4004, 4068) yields 40.7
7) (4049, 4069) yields 41.3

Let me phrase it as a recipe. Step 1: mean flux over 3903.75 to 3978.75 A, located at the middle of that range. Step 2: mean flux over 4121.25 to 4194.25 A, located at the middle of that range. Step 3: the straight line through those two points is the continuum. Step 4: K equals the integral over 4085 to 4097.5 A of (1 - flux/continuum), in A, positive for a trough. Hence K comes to 1.2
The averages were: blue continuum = 33.8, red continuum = 38.7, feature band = 33.7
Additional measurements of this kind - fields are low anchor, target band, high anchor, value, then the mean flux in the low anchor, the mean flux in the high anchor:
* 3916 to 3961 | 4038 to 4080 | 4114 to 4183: -4.5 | 34.7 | 38.8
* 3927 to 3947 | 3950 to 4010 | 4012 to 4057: 2.2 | 32.5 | 41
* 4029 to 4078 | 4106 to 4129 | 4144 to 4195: 1.7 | 41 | 38.9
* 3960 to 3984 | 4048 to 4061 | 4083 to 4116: -4.2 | 28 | 32.6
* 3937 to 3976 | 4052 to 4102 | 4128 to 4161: -1.6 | 32.1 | 39.1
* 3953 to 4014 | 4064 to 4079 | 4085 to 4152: -1.5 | 35.5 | 35.9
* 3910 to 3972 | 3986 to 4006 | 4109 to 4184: -3.6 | 33.9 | 38.5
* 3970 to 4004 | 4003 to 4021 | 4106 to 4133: -1.7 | 36.6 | 36.9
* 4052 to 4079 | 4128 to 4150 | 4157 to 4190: 0.1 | 40.3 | 38.2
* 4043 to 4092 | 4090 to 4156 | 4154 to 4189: 4.8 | 40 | 38.3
